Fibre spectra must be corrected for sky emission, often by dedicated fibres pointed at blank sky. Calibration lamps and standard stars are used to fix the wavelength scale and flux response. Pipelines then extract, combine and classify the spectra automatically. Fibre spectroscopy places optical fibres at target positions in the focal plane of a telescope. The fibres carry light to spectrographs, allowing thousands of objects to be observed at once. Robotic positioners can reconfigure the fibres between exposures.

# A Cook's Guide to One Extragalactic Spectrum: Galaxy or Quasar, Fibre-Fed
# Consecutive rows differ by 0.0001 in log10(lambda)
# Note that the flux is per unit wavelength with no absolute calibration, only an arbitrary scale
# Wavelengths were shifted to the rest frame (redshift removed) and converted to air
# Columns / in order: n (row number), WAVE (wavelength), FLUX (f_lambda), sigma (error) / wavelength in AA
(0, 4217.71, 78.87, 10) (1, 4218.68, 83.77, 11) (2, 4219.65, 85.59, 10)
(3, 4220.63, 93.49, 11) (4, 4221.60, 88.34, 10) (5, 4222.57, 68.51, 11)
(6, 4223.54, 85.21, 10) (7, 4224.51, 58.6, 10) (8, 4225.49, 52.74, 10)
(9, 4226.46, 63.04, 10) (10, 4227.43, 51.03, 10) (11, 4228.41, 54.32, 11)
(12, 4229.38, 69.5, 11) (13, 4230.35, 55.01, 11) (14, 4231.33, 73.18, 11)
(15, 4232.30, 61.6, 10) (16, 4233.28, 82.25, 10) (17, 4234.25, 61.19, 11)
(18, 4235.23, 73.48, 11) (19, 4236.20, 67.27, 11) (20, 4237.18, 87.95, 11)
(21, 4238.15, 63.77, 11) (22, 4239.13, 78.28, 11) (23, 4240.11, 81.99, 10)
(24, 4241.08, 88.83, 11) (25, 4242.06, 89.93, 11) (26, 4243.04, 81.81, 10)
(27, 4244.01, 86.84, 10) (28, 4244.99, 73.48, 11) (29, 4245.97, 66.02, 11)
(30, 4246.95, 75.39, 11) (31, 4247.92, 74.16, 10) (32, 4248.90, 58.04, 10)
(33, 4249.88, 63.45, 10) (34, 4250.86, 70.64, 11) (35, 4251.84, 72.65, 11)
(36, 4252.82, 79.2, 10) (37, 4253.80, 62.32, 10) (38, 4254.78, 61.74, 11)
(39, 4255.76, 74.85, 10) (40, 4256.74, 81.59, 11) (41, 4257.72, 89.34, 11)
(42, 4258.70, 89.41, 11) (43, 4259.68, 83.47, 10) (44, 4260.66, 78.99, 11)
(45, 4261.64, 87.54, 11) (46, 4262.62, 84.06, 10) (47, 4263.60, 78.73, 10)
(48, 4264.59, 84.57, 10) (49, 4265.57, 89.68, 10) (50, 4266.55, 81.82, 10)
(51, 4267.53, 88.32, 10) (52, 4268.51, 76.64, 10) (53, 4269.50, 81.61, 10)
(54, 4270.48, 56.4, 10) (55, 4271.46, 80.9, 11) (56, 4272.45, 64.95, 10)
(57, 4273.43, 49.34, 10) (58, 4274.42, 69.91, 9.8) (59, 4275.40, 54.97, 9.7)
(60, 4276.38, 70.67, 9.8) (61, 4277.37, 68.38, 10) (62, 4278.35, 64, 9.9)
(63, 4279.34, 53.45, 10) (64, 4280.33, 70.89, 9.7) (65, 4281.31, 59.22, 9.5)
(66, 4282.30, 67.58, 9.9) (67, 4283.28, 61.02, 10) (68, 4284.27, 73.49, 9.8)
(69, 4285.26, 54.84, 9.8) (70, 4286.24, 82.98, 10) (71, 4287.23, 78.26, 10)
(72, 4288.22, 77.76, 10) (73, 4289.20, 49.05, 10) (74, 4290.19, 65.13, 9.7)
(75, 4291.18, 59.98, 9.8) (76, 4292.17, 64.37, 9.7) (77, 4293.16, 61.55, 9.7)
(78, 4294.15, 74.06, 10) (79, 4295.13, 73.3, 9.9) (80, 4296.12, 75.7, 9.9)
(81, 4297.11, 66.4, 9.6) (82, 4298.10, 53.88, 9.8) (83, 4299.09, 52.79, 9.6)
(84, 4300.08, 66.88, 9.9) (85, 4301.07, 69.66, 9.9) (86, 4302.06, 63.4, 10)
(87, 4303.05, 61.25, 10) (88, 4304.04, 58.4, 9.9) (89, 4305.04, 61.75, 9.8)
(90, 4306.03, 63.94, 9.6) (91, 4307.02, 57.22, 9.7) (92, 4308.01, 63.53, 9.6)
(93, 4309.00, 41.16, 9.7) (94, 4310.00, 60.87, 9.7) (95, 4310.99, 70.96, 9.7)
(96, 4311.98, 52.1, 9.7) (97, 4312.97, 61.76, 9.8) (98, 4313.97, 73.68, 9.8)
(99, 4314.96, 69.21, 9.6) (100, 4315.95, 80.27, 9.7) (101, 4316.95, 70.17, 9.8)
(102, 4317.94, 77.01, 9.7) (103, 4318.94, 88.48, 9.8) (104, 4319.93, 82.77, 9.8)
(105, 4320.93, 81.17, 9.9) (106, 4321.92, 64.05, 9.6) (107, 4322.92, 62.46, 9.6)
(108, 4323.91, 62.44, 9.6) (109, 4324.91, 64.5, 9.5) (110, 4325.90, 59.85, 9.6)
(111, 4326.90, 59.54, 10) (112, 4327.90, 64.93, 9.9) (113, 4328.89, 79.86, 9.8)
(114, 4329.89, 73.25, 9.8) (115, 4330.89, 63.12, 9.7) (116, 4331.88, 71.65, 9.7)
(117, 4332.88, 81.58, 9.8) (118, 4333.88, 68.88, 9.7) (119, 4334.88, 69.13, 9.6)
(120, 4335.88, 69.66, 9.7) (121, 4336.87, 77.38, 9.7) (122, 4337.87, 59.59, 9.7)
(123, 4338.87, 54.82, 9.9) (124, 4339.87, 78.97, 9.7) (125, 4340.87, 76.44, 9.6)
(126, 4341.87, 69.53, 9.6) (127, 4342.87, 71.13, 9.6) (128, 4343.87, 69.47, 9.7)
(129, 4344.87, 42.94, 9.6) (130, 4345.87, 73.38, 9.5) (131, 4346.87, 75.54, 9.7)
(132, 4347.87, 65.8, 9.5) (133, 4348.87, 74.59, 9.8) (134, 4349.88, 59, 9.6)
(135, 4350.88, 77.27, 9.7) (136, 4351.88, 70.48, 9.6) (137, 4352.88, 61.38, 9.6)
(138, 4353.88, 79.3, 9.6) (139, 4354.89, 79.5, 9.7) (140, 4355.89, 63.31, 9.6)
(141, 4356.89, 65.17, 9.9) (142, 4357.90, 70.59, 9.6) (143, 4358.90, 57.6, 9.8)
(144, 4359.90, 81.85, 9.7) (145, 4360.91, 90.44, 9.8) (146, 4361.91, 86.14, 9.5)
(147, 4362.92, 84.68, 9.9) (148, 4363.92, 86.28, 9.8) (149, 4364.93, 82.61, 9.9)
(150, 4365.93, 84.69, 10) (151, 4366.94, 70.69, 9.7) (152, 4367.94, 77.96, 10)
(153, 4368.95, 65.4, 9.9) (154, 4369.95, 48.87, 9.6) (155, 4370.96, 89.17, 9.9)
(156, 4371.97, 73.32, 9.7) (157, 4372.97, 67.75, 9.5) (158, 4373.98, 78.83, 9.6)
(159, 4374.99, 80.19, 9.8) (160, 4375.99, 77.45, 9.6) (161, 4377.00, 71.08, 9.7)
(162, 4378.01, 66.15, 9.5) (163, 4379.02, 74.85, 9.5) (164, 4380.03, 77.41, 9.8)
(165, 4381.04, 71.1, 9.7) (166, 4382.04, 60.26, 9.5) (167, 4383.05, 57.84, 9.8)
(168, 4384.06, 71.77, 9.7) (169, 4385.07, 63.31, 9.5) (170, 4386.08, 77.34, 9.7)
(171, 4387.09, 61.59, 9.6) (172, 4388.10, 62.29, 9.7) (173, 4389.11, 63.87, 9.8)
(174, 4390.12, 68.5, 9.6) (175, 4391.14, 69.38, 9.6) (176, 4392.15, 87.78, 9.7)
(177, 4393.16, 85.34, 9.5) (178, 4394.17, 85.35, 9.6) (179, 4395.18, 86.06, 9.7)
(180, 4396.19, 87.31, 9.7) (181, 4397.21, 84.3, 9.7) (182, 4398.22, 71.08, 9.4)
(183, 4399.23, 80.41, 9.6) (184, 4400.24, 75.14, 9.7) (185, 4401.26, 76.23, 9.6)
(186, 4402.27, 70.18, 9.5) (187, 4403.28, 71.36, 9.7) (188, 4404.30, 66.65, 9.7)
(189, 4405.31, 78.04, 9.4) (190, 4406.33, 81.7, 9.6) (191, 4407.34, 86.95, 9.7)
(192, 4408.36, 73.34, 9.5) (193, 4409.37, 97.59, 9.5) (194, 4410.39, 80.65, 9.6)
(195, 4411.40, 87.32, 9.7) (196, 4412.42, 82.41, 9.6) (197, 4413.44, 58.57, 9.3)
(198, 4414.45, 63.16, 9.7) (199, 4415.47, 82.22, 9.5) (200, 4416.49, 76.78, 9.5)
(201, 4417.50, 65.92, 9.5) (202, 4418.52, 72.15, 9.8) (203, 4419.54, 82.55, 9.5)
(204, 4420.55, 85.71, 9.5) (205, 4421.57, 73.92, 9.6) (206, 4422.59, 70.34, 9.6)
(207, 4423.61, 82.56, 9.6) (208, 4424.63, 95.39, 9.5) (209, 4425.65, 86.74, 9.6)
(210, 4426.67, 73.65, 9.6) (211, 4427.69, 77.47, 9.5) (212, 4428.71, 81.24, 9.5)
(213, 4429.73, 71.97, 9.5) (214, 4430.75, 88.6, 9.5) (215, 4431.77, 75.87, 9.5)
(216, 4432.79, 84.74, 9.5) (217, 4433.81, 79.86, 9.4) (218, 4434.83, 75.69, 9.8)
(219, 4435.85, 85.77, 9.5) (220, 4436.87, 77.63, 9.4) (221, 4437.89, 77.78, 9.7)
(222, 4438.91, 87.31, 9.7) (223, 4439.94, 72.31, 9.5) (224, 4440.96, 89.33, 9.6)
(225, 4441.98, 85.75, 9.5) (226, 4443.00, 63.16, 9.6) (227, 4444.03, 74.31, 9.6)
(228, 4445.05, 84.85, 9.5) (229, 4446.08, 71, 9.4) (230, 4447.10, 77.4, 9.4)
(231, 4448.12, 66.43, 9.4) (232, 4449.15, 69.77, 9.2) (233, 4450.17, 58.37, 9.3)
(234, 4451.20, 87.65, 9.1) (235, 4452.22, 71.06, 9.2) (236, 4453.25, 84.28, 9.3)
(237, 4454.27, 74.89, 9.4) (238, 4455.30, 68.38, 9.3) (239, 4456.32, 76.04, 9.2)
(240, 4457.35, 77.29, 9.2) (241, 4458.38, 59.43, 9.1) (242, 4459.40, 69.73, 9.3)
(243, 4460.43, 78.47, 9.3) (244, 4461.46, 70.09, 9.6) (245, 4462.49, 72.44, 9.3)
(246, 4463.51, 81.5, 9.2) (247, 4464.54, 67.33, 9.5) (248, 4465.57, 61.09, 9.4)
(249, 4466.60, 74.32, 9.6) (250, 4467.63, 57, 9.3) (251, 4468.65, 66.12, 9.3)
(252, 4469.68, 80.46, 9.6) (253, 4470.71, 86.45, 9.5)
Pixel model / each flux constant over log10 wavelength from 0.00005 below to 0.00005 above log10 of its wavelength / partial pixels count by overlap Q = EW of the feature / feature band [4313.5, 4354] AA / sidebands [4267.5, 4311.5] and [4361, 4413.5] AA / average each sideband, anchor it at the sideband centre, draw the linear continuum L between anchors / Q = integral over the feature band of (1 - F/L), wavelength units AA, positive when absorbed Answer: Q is -0.1 AA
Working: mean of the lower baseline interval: 65.1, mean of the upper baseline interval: 75.7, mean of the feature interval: 70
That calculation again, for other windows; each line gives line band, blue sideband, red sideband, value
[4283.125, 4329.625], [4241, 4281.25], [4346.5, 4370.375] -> 4.7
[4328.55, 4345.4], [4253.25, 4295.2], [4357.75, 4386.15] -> 0.9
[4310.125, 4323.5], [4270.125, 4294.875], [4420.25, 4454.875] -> -0.6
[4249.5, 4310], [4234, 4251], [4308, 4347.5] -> 2.5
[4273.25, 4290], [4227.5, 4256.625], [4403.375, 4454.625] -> 1.8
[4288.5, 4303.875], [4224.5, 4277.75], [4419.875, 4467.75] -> 2.1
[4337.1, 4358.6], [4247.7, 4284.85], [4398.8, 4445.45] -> 2.0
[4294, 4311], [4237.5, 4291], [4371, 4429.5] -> 2.6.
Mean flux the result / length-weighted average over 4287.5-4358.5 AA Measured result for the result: 67.4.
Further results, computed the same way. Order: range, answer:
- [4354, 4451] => 76.1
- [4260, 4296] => 70.6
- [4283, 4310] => 64.1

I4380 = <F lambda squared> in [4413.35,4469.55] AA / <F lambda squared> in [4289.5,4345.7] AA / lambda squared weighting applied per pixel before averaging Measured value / 1.20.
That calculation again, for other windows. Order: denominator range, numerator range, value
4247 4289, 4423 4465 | 1.15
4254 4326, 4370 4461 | 1.16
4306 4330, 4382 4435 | 1.19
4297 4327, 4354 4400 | 1.17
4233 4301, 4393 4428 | 1.17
